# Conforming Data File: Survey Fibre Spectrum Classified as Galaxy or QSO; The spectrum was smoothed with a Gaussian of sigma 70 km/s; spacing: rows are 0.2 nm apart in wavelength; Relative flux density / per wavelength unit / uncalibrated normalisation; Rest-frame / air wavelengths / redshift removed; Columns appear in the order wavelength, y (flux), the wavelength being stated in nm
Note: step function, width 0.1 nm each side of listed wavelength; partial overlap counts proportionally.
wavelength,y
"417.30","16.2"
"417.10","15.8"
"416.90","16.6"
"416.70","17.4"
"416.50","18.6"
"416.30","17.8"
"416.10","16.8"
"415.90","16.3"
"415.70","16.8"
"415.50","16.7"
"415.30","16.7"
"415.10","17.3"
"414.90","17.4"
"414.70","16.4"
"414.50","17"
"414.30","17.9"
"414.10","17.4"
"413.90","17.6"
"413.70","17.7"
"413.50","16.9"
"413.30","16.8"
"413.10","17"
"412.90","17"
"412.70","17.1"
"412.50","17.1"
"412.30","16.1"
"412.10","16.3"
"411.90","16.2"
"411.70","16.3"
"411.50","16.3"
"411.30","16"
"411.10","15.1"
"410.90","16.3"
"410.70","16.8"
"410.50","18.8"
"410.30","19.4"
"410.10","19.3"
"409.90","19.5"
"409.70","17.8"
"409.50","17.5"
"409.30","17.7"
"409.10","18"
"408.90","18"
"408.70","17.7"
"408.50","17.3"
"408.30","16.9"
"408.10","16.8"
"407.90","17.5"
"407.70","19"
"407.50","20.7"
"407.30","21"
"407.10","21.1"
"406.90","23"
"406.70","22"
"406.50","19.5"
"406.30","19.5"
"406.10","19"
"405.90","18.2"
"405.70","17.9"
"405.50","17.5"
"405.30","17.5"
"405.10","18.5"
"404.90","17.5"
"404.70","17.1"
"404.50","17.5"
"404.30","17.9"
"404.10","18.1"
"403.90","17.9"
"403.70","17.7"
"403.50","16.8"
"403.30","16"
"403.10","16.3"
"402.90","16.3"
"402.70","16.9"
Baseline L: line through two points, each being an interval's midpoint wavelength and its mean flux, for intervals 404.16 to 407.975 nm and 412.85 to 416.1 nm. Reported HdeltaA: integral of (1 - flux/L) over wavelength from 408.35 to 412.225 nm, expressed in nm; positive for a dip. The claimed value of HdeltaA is 0.146 nm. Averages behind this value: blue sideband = 19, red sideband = 17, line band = 17.4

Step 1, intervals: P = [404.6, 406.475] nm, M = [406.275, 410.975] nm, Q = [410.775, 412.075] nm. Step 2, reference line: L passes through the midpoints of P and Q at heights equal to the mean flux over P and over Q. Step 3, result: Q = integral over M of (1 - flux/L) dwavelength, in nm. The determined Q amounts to -0.48 nm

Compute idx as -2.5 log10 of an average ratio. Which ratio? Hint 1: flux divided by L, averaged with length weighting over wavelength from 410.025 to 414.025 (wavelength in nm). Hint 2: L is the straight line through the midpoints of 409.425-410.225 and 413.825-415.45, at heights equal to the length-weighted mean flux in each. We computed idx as 0.06 mag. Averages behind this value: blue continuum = 18.6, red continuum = 17.2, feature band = 17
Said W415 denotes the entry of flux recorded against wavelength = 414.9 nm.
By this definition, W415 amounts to 17.4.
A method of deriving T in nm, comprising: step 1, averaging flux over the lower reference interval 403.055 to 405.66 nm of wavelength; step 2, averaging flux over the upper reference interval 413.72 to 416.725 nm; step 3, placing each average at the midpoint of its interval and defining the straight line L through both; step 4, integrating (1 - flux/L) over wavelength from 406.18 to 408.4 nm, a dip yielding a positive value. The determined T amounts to -0.30 nm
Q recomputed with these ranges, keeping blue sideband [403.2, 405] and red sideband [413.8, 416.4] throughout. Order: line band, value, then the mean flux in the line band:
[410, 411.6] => 0.00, 17.2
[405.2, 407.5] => -0.32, 19.7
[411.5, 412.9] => 0.05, 16.5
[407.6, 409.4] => -0.04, 17.7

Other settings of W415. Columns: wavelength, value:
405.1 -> 18.5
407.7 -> 19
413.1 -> 17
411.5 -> 16.3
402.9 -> 16.3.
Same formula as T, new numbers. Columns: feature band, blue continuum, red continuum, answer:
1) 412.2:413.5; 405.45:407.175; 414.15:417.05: 0.08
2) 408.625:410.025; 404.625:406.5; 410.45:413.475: -0.07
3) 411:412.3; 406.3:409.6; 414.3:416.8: 0.15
